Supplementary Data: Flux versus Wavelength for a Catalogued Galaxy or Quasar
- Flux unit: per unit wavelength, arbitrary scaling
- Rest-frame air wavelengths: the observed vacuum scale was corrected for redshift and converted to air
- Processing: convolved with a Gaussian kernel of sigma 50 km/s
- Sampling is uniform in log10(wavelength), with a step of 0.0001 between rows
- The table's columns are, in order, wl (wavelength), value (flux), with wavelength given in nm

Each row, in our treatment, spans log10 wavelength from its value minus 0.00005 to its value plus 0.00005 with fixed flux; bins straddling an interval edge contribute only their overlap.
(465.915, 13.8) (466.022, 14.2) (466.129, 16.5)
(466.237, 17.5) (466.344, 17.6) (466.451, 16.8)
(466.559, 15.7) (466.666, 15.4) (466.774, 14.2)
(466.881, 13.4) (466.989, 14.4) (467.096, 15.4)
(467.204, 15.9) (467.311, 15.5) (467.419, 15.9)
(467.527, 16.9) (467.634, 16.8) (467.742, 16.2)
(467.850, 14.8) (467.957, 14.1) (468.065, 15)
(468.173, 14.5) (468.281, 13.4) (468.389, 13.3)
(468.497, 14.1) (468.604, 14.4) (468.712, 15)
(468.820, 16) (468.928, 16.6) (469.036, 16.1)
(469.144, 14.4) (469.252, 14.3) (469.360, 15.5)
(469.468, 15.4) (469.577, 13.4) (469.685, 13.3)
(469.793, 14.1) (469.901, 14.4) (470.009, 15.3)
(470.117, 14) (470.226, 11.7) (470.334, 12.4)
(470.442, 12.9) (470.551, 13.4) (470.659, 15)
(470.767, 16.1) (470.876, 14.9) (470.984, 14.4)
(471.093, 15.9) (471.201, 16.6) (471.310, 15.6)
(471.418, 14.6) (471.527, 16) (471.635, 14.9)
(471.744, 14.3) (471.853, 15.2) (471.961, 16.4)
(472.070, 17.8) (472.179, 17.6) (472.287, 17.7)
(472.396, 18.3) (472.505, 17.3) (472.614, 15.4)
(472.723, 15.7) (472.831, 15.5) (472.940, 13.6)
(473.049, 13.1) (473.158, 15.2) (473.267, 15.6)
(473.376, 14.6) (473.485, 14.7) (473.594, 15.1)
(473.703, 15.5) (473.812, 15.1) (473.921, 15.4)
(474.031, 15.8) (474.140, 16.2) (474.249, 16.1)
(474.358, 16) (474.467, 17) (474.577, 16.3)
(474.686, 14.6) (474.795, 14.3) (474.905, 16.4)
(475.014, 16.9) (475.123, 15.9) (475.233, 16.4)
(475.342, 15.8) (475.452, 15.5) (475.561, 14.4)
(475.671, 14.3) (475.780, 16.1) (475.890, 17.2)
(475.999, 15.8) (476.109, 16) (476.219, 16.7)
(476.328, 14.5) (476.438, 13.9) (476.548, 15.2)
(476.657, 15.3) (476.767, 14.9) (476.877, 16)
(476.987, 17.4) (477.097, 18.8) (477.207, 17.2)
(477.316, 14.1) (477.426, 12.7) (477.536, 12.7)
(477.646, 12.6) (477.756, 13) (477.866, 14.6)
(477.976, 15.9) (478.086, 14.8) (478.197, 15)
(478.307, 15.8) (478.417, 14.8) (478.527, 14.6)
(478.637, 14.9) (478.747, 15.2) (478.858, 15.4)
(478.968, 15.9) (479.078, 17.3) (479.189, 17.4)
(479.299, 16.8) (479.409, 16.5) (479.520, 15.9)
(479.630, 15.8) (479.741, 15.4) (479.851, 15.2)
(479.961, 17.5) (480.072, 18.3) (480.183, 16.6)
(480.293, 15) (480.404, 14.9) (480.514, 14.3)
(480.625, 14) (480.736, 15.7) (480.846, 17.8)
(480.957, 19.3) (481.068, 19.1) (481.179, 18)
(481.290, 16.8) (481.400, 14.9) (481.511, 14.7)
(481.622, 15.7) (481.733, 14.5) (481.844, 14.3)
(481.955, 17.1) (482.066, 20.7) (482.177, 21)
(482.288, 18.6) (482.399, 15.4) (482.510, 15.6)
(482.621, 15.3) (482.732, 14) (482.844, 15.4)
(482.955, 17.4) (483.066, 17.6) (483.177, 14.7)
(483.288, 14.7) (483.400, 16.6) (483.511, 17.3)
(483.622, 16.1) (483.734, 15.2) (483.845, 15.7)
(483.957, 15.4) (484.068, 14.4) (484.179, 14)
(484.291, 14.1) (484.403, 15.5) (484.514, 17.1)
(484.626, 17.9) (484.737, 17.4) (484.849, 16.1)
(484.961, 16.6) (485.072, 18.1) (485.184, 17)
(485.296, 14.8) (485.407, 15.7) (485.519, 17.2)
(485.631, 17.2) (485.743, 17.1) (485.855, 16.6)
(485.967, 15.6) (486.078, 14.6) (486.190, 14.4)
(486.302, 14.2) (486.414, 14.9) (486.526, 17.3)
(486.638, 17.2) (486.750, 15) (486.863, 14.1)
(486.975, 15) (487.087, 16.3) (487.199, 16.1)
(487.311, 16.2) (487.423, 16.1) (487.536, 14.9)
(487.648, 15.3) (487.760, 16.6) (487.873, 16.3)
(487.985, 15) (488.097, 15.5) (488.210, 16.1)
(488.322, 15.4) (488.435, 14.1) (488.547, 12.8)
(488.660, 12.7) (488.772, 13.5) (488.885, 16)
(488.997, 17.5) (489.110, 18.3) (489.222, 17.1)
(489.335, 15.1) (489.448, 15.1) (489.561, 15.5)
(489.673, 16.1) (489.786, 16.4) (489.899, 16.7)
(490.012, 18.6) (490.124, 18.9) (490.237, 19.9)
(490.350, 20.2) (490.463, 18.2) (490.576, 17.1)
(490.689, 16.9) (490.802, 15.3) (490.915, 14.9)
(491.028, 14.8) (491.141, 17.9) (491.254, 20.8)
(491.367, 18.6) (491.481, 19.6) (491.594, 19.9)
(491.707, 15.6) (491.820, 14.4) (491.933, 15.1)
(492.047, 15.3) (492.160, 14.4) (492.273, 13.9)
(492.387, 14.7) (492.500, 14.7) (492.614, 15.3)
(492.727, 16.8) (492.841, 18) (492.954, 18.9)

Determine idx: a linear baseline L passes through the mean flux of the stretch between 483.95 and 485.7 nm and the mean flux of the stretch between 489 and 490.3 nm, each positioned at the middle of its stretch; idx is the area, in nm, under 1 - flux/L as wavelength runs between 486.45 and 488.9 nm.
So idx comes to 0.20 nm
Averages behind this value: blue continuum 16.2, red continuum 17.1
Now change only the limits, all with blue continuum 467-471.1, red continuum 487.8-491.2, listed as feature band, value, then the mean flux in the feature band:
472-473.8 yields -0.09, 15.8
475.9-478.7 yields 0.04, 15.1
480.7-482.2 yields -0.13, 17.1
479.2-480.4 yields -0.06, 16.3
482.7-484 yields -0.01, 15.9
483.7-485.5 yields -0.01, 16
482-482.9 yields -0.07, 17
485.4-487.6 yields 0.04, 15.8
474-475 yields -0.05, 15.9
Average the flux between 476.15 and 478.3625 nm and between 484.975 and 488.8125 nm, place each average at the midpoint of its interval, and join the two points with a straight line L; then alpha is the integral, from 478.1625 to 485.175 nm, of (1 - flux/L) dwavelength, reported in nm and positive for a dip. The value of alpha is -0.40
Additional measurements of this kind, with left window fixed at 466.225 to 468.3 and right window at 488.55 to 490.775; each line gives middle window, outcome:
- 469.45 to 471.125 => 0.163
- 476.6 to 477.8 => 0.077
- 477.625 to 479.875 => 0.097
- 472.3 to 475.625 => 0.047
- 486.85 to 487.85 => 0.053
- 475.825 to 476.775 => 0.026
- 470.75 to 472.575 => -0.044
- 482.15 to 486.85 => 0.109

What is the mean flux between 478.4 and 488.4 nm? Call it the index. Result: 16.1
